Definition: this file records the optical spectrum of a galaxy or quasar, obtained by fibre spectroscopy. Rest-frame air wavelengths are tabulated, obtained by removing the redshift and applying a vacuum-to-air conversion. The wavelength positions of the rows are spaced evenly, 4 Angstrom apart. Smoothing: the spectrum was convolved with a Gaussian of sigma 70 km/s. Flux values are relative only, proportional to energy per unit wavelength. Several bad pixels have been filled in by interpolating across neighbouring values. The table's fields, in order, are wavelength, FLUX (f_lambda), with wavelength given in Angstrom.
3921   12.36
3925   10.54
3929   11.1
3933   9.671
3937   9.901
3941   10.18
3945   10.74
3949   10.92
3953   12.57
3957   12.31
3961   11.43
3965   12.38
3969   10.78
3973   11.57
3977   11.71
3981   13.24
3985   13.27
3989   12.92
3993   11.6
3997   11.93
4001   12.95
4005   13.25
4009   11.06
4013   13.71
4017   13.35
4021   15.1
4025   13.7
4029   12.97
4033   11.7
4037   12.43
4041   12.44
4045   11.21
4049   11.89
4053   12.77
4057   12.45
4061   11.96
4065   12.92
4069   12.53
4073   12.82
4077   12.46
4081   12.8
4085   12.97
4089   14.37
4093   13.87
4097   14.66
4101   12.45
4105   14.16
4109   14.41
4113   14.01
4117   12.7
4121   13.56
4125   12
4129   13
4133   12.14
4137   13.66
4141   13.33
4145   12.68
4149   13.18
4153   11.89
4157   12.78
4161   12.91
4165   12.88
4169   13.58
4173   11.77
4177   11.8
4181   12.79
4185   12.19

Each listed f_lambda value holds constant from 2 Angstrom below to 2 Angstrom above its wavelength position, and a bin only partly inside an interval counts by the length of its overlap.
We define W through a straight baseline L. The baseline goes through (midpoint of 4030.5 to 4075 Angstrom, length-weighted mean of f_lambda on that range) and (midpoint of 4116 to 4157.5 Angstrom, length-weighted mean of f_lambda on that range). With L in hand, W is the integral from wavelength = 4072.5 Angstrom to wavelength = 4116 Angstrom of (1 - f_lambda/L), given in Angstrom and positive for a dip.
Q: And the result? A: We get -3.5 Angstrom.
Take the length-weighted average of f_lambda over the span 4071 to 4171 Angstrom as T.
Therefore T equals 13.2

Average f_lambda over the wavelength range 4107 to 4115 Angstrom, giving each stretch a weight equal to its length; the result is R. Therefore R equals 14.2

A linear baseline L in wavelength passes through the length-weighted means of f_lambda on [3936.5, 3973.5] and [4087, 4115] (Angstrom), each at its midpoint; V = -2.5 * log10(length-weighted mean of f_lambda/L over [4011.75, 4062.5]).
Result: 0.006 mag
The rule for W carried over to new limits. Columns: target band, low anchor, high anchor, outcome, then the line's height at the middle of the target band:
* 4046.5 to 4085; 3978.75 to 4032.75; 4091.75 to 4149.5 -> 1.8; 13.1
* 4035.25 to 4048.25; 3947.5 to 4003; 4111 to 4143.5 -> 0.5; 12.5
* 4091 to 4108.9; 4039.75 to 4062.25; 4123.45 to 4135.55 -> -2.2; 12.3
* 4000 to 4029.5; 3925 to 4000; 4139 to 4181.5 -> -3.6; 11.9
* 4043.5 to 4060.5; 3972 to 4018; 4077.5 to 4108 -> 1.4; 13.2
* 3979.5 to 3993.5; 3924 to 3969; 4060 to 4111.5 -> -1.4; 11.7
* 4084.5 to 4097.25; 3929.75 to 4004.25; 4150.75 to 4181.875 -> -1.8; 12.2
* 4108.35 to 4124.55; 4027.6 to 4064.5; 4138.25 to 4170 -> -1.0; 12.7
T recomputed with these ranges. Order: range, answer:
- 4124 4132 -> 12.5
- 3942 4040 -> 12.4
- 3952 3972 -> 11.8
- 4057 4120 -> 13.3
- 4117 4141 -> 12.9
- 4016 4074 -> 12.7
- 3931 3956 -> 10.7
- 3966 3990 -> 12.2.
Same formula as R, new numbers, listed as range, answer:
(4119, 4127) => 12.8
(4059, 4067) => 12.4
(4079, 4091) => 13.4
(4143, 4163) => 12.7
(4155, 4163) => 12.8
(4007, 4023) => 13.3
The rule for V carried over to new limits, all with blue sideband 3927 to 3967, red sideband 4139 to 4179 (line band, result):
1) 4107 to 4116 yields -0.14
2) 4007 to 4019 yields -0.10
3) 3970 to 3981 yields -0.05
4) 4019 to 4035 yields -0.14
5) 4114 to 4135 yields -0.03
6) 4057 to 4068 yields -0.04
